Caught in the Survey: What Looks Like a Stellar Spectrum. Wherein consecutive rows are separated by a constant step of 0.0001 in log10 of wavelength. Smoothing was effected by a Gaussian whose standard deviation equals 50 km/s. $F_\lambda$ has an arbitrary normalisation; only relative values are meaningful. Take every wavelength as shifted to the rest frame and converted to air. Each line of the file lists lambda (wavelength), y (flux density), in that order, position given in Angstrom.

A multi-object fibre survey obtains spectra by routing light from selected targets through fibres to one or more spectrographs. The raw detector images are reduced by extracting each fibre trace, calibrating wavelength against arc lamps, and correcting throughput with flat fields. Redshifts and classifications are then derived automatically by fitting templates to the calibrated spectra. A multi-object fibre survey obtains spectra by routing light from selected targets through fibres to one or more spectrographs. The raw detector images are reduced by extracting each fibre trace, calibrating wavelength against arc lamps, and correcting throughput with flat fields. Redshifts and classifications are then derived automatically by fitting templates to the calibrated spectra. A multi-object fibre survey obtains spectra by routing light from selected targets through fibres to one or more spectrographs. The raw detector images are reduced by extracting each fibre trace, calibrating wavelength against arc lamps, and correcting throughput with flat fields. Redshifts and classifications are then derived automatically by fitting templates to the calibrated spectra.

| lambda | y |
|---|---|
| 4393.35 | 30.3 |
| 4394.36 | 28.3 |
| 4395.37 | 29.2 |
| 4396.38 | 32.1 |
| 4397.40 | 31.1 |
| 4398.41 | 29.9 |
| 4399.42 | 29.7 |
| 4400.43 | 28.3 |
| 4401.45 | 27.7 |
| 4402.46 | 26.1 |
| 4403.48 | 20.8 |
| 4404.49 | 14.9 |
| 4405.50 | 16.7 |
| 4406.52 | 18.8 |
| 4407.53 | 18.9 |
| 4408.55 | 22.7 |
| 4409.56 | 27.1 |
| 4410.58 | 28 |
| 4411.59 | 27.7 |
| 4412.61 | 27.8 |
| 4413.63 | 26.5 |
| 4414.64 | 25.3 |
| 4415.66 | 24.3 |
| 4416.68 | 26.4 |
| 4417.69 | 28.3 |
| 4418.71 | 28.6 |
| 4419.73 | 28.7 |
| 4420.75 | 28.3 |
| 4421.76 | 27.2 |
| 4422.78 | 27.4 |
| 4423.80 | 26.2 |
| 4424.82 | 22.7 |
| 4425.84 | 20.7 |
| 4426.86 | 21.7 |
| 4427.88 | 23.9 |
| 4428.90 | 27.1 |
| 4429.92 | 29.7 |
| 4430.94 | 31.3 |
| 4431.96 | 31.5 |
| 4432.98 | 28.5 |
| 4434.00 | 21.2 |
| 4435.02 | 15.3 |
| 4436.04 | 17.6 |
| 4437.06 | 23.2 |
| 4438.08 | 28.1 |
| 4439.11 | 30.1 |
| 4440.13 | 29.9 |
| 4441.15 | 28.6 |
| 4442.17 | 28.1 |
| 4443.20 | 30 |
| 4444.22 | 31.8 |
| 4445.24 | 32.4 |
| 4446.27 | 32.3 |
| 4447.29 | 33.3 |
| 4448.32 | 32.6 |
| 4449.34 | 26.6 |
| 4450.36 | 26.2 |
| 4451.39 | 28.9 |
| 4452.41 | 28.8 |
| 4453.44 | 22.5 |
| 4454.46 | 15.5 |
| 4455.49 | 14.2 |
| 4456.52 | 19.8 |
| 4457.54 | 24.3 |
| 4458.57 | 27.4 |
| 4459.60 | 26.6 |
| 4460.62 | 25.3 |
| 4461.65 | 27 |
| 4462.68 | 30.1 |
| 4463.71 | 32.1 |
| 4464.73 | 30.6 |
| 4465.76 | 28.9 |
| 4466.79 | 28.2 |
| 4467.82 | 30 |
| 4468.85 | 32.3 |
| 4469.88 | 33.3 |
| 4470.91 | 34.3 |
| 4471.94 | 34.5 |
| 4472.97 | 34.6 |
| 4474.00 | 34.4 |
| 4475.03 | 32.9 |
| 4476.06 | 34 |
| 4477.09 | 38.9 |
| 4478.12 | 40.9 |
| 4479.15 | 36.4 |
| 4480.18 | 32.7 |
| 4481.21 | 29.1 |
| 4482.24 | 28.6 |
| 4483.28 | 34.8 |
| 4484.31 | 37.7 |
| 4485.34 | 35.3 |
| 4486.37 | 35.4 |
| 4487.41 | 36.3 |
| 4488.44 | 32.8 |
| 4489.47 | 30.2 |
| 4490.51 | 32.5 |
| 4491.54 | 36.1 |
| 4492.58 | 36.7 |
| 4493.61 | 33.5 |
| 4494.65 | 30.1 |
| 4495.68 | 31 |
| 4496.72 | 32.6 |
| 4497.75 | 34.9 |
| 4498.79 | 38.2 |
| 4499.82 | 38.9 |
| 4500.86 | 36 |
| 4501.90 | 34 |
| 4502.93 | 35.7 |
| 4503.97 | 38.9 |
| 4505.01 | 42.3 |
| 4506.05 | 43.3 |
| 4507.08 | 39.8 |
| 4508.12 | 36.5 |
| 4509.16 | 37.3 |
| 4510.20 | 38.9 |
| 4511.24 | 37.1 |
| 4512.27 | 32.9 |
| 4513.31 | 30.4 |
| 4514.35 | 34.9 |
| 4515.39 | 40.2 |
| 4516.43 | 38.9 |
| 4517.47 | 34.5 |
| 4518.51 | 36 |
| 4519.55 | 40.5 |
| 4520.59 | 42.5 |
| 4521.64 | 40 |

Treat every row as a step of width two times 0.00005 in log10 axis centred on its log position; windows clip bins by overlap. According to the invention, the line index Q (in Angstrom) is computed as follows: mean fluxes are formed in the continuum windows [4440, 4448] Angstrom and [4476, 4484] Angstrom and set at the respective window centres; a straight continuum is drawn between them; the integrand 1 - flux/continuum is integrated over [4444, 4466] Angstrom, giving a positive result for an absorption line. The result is 3.4 Angstrom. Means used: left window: 30.9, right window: 34.5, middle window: 27.1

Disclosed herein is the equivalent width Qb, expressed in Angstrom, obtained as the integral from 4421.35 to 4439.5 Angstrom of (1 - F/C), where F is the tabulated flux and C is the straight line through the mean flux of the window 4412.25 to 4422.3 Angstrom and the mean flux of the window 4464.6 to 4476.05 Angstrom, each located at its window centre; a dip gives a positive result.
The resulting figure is 2.1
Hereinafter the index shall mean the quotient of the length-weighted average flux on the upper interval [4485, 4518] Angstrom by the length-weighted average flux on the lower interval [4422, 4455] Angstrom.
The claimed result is 1.34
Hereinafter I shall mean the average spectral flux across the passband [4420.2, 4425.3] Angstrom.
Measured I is 26.4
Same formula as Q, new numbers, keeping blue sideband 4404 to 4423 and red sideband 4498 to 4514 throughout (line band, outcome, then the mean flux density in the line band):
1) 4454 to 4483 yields 2.2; 30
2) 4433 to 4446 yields 0.9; 26.6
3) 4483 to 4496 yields 0.4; 34.1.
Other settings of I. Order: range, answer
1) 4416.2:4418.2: 27.4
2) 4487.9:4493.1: 33.7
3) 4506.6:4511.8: 37.9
